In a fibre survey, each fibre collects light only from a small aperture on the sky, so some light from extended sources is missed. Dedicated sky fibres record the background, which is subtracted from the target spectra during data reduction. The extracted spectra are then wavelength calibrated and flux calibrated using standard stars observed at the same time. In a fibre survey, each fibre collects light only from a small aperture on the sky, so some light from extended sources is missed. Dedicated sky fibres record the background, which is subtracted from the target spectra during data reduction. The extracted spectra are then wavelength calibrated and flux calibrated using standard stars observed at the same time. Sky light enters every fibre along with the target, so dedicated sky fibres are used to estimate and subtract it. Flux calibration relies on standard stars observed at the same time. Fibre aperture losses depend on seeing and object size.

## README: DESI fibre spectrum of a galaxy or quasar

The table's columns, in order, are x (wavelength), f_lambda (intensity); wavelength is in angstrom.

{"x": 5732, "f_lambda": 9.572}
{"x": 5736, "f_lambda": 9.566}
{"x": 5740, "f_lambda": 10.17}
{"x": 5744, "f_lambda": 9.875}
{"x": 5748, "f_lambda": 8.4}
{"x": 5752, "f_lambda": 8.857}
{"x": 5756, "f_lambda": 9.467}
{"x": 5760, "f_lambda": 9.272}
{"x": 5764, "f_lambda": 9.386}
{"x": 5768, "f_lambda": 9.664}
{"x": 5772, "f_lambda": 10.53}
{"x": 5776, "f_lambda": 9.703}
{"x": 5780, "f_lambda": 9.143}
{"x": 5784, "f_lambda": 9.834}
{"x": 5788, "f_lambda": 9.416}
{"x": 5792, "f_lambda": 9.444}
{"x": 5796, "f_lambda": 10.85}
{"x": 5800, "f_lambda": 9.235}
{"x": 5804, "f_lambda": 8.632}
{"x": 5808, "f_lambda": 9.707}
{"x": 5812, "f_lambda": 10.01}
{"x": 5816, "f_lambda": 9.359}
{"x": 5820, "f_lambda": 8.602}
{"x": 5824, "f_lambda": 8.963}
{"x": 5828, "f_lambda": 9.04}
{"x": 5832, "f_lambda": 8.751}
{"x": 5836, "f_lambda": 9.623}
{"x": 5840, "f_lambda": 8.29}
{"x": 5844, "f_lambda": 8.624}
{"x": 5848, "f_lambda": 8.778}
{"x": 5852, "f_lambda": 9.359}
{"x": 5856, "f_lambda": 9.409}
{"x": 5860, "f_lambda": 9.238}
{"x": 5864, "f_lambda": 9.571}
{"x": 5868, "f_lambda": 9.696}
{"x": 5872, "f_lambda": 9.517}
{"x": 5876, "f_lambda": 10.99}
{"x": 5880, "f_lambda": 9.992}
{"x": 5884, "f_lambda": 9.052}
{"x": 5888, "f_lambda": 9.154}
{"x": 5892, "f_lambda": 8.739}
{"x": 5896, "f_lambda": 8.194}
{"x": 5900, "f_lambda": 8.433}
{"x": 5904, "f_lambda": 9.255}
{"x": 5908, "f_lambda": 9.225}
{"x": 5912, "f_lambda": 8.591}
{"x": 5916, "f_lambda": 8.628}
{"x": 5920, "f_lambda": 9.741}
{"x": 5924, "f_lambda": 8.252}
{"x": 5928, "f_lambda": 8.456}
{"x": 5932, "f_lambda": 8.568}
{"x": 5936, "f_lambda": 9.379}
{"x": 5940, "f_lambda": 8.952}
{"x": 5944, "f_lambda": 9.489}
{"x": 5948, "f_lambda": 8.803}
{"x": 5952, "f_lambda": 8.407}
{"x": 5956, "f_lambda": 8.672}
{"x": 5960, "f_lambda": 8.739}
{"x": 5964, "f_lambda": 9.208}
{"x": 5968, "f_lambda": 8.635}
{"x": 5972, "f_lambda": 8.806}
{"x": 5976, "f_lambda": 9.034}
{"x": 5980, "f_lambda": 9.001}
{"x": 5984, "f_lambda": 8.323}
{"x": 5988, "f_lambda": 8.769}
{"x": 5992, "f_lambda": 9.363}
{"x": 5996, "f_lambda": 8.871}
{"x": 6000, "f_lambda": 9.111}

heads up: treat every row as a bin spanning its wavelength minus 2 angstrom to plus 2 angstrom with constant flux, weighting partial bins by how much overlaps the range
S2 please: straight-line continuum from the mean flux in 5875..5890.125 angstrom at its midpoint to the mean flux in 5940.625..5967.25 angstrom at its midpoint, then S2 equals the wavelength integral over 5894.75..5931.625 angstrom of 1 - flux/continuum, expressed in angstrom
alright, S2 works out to 2.3 angstrom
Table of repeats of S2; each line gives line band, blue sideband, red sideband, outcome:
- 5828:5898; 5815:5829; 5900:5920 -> -2.10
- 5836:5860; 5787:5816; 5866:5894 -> 1.54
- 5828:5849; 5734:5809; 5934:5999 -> 1.08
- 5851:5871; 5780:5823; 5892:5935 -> -0.82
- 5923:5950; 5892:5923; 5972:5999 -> -0.01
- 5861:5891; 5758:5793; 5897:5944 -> -1.86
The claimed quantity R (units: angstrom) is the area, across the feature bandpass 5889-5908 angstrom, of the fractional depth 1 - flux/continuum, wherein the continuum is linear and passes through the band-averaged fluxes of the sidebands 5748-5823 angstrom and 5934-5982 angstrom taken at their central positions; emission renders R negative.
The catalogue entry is 0.78 angstrom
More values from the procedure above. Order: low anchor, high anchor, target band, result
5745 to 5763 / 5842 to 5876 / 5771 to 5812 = -2.09 angstrom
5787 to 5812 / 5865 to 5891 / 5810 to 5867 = 3.04 angstrom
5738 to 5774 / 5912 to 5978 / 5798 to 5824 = 0.24 angstrom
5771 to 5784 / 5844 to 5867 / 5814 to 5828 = 0.70 angstrom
